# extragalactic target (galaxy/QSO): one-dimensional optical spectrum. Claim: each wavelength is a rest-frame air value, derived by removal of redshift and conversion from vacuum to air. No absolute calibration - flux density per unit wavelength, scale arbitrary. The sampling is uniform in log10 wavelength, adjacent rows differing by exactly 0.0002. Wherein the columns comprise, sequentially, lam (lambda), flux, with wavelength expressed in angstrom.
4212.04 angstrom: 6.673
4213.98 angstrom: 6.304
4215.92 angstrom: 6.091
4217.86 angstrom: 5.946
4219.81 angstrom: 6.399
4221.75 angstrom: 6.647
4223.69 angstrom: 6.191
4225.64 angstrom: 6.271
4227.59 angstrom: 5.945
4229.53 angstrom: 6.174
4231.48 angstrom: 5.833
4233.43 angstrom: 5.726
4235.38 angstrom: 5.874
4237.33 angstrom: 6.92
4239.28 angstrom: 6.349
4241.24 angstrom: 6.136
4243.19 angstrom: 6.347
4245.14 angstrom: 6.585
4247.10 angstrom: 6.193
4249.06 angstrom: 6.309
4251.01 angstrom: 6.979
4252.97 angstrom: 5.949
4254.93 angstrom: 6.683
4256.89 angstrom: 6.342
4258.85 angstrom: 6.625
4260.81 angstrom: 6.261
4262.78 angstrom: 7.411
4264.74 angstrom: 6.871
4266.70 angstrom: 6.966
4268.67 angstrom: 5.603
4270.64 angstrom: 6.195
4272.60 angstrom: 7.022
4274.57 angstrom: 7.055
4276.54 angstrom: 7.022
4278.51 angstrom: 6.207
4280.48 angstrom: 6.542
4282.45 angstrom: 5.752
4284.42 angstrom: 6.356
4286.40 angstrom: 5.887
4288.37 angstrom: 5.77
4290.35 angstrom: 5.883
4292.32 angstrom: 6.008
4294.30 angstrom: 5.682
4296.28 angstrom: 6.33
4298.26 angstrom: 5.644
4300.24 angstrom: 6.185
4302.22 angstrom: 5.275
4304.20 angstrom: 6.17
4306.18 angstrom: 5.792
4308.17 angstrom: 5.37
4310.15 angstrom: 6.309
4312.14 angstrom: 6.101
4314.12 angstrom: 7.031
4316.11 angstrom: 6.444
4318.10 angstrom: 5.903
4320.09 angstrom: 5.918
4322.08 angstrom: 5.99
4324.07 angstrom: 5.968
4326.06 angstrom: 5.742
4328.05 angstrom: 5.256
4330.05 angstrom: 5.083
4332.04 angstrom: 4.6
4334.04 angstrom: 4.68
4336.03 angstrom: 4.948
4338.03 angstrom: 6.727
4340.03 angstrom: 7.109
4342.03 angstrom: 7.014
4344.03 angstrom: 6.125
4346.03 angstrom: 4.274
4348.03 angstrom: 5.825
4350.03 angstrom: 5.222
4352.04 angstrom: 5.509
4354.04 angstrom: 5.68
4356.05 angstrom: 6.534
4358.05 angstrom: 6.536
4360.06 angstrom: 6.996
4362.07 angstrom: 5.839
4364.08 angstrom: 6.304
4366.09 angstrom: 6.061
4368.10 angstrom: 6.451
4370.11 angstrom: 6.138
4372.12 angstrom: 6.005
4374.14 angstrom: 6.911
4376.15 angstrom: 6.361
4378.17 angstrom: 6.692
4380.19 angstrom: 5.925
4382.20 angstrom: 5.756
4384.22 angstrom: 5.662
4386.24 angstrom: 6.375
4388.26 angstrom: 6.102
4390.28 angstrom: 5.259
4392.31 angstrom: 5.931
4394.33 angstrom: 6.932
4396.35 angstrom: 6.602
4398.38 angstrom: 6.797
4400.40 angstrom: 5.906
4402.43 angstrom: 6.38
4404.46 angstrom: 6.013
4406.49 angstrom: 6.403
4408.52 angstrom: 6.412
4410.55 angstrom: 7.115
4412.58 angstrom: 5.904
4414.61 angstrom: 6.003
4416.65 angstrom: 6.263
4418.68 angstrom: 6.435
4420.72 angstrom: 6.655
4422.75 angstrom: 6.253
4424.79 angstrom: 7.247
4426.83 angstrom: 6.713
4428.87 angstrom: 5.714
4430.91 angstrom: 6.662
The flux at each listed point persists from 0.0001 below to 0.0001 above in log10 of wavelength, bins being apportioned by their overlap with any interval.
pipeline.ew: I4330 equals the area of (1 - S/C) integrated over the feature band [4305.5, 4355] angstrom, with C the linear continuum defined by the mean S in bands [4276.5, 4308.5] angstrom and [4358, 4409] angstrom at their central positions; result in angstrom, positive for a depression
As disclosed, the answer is 2.5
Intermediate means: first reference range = 5.97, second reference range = 6.25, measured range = 5.78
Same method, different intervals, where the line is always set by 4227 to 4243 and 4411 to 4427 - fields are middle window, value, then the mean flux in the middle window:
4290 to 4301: 0.50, 5.95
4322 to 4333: 1.56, 5.4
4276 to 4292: 0.18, 6.15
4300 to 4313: 0.81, 5.87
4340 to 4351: 0.86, 5.83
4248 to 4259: -0.54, 6.47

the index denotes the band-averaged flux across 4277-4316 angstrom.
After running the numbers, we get 6.04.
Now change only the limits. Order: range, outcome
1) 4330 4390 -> 5.99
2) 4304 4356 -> 5.81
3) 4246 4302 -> 6.33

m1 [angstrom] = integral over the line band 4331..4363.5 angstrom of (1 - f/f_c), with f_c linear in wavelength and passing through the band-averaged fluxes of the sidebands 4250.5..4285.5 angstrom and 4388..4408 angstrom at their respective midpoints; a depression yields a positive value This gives 2.6 angstrom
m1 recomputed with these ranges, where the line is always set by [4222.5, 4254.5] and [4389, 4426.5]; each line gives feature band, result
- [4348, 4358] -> 0.8 angstrom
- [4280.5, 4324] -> 2.0 angstrom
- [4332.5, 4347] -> 1.2 angstrom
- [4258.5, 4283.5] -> -1.2 angstrom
